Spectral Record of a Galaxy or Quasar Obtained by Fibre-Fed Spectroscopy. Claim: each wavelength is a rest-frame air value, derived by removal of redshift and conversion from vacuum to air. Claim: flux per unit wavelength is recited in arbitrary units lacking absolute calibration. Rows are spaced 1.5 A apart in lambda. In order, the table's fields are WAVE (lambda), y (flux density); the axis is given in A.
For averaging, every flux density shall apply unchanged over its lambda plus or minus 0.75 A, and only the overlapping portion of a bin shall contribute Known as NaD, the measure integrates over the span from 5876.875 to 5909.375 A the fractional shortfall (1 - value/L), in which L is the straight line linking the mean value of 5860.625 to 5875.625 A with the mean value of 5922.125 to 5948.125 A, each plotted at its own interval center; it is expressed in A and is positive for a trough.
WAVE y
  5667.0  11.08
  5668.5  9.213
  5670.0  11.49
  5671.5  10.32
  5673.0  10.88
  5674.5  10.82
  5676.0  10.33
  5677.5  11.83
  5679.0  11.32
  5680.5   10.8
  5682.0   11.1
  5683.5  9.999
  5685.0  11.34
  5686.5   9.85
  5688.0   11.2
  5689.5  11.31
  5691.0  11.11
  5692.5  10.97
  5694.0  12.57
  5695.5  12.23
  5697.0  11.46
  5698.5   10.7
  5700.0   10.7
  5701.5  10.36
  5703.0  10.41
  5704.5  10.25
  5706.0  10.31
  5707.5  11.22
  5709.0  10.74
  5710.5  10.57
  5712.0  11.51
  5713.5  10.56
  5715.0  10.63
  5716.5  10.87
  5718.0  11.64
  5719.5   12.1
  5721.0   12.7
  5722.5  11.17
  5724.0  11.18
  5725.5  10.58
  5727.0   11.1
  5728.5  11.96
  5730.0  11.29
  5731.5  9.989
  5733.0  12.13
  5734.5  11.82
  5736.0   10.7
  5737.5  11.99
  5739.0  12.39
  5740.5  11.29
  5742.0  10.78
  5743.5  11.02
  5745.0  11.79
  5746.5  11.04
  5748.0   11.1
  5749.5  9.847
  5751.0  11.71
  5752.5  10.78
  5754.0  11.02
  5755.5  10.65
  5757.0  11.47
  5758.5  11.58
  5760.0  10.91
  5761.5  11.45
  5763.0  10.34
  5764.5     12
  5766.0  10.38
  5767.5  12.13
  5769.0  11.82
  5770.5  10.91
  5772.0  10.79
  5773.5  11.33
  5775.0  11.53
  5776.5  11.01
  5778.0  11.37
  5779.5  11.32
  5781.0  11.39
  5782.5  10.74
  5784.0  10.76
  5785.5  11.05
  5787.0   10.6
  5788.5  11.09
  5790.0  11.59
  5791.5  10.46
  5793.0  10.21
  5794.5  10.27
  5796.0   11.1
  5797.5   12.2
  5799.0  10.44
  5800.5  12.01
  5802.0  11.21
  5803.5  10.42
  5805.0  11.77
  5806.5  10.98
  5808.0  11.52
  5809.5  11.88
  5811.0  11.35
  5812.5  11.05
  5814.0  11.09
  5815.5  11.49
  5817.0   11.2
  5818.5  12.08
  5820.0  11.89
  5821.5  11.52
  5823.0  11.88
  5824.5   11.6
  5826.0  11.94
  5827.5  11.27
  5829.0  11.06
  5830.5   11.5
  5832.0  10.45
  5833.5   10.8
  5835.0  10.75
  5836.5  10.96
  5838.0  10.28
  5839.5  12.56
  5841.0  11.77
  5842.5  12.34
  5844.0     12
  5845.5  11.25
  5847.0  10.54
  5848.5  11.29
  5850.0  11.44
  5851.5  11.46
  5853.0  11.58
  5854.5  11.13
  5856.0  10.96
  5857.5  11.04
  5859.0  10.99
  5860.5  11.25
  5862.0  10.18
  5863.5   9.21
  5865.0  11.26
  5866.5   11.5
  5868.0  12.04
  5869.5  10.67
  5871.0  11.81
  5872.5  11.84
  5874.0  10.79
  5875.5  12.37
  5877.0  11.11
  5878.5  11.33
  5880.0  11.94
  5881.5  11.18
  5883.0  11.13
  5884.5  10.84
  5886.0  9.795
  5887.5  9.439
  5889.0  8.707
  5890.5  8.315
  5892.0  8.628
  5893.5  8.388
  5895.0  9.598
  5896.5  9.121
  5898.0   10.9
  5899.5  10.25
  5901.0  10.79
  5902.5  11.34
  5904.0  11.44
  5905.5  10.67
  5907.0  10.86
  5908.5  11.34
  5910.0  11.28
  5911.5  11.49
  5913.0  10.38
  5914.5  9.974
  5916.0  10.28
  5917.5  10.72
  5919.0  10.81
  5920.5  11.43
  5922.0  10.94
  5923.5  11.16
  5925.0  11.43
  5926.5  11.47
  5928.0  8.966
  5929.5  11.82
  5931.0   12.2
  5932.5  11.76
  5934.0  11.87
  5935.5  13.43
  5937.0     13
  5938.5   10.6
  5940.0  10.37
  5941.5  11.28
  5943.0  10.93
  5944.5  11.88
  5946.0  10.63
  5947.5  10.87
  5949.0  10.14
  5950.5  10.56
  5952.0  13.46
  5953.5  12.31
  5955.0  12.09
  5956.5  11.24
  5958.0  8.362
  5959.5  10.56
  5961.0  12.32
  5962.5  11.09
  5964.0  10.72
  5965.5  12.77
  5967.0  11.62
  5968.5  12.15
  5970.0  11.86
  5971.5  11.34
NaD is 2.6 A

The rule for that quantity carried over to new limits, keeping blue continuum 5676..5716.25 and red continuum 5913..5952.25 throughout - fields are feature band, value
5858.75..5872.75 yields 0.1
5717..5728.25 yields -0.5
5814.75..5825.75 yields -0.6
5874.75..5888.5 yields 0.2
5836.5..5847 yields -0.4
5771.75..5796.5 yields 0.1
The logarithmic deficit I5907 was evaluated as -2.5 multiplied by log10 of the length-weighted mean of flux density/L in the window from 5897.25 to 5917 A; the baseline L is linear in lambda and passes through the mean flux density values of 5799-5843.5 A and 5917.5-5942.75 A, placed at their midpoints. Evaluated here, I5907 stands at 0.05 mag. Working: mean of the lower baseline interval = 11.4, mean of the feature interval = 10.8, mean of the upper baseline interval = 11.4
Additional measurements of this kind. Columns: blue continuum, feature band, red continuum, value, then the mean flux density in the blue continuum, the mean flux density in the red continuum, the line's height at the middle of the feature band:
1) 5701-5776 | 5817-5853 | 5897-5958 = -0.02 mag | 11.2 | 11.2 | 11.2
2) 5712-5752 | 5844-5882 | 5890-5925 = -0.05 mag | 11.3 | 10.5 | 10.7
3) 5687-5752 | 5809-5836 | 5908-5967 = -0.02 mag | 11.2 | 11.2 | 11.2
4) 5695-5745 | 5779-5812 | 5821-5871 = 0.01 mag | 11.2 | 11.2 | 11.2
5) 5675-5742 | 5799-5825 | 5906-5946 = -0.03 mag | 11.1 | 11.2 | 11.2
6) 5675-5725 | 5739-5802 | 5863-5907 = -0.02 mag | 11.1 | 10.6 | 10.9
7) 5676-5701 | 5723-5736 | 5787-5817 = -0.01 mag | 11.1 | 11.2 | 11.1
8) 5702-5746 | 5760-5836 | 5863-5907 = -0.03 mag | 11.2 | 10.6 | 10.9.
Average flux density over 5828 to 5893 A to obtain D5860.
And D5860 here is 11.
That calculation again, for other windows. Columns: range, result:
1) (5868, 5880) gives 11.5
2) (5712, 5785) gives 11.2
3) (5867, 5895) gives 10.6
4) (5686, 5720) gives 11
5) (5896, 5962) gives 11.1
